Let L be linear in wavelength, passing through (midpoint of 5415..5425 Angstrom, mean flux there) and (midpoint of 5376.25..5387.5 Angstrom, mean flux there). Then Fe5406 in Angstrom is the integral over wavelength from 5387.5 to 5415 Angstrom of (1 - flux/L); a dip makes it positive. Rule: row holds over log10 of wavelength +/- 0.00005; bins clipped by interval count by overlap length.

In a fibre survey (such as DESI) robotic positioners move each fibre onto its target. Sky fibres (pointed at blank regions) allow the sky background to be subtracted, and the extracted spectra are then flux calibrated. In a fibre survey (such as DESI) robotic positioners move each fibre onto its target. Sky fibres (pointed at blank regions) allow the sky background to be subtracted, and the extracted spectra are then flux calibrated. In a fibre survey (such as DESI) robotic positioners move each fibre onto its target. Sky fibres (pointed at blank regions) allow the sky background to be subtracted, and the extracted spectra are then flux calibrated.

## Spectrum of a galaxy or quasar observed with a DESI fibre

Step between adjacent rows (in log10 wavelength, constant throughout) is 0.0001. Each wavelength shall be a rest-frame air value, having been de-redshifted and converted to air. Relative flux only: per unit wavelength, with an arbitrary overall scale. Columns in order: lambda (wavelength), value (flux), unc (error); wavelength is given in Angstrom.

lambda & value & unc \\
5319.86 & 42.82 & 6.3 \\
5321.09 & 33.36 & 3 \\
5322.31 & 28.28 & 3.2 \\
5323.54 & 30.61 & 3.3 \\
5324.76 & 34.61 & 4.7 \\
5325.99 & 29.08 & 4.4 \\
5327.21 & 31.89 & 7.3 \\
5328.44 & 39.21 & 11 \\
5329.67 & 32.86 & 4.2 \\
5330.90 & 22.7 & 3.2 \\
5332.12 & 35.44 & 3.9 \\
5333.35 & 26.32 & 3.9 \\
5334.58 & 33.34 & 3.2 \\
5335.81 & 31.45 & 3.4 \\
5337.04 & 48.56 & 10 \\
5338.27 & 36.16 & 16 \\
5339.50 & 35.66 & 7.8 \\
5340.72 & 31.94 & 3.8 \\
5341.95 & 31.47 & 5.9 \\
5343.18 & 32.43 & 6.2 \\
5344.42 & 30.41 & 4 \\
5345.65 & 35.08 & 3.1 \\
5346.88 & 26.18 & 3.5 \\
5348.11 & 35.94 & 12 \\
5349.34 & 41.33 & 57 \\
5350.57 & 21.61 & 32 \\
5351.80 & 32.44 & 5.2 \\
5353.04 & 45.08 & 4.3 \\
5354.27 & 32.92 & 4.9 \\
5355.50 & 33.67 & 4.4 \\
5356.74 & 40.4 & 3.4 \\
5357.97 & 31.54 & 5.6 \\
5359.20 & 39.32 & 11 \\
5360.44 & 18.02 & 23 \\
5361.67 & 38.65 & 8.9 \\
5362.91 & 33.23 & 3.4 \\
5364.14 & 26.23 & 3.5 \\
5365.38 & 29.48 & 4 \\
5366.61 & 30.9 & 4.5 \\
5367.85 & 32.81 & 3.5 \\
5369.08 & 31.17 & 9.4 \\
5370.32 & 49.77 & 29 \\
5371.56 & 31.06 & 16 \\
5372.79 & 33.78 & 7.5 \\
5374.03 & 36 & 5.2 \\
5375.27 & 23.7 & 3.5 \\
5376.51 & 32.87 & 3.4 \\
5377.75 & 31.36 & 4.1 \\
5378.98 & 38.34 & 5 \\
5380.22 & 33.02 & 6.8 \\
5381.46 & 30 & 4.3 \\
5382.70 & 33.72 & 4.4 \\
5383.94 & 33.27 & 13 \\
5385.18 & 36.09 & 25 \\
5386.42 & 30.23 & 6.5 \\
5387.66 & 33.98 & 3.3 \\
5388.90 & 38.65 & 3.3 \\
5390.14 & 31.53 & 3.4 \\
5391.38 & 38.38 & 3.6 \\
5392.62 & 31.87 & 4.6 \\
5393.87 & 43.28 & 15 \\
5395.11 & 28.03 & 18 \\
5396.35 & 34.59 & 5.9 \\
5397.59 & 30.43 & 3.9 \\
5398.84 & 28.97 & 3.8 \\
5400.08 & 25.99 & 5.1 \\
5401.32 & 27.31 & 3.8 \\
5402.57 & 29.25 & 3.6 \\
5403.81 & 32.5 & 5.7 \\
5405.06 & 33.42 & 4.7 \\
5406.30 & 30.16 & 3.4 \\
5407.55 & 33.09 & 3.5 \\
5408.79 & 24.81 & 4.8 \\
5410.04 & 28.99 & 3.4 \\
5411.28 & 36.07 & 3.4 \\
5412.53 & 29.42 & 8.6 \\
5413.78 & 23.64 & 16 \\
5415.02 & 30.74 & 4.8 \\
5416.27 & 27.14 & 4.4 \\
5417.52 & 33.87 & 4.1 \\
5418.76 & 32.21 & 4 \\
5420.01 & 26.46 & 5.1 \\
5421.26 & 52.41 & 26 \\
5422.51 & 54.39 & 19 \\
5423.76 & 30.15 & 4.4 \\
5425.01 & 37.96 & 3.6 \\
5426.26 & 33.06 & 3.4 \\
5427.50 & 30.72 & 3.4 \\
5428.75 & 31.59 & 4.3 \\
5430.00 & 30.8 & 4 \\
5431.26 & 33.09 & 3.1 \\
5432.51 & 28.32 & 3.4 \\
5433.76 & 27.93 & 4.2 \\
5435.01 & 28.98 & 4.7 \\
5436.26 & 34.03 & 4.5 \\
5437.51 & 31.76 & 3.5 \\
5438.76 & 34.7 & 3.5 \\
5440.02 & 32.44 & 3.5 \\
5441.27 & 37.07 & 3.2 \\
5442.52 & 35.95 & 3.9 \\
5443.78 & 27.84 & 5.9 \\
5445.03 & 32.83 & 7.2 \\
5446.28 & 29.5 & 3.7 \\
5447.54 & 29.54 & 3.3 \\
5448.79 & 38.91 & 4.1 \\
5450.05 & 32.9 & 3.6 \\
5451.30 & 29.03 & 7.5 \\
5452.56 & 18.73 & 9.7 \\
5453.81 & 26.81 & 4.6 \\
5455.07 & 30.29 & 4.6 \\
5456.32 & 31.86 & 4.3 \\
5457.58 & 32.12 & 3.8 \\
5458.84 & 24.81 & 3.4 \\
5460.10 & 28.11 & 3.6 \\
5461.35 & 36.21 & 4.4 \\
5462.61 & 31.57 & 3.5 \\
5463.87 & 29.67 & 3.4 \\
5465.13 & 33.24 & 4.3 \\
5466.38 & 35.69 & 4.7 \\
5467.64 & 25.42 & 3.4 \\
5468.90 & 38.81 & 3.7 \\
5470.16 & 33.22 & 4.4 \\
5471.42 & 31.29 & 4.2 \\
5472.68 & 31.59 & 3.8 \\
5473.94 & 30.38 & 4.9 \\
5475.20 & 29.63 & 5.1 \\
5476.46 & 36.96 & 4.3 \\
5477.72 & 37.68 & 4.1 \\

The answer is 2.59 Angstrom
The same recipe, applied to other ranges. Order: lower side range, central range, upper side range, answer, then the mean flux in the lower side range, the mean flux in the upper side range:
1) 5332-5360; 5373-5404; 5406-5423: 0.8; 34.2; 33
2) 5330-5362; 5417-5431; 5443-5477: -1.8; 33.3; 31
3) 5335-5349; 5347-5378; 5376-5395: 0.9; 34.2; 34.3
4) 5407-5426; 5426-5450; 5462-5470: 0.7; 33.4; 32.5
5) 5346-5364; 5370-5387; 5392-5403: -0.7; 33.4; 31.1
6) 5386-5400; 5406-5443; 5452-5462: -2.0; 33.4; 28.7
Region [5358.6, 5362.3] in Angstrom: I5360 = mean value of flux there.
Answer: 31.9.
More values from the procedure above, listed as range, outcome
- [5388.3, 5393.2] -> 35.1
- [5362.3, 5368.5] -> 30.6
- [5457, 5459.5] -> 28.3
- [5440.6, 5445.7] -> 33.4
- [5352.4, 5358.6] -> 36.7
